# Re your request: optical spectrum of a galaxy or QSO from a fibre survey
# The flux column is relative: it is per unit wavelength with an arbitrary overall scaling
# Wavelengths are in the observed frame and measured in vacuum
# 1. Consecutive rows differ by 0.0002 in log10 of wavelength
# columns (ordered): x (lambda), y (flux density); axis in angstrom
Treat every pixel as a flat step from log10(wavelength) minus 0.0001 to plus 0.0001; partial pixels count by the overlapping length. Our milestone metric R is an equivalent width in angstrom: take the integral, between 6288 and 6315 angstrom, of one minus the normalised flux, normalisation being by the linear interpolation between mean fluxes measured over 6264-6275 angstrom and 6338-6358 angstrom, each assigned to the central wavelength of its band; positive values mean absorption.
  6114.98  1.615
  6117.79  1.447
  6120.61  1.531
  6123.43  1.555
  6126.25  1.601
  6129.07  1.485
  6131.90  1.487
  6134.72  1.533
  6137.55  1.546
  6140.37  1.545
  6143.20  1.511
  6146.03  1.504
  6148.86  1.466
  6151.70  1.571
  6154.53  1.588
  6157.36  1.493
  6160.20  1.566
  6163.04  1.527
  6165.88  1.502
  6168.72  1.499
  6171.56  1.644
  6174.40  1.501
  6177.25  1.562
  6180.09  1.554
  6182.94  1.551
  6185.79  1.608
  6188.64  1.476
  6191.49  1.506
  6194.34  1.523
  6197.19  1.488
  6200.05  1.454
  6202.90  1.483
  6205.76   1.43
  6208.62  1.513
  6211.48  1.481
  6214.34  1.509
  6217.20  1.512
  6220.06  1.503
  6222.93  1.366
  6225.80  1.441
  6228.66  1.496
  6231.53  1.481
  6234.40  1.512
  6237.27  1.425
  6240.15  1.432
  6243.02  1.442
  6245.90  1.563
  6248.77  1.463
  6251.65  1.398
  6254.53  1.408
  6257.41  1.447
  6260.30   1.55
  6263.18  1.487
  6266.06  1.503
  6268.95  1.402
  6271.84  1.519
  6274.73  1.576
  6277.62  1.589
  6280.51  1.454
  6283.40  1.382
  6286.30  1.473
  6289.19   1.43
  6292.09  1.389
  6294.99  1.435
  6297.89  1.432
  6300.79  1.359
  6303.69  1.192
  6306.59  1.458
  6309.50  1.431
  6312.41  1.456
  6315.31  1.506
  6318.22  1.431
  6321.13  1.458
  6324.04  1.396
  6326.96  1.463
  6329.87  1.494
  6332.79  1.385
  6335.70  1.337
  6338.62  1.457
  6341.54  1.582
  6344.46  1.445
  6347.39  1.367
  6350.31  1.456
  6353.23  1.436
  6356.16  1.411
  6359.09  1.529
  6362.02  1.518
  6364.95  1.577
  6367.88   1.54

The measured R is 1.3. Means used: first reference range 1.49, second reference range 1.45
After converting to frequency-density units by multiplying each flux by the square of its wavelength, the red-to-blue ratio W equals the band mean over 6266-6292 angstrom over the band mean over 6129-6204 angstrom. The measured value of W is 1.00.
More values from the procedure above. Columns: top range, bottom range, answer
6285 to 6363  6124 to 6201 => 0.99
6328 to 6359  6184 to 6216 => 1.01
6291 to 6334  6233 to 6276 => 0.98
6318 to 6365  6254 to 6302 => 1.01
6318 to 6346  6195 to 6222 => 1.01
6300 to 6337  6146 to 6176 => 0.97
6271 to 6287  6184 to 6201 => 1.02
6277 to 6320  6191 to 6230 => 0.99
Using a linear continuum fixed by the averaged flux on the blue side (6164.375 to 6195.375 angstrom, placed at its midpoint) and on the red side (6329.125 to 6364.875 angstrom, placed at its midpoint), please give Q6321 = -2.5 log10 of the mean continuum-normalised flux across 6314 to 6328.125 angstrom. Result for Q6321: 0.01 mag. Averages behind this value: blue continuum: 1.54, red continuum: 1.46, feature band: 1.45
